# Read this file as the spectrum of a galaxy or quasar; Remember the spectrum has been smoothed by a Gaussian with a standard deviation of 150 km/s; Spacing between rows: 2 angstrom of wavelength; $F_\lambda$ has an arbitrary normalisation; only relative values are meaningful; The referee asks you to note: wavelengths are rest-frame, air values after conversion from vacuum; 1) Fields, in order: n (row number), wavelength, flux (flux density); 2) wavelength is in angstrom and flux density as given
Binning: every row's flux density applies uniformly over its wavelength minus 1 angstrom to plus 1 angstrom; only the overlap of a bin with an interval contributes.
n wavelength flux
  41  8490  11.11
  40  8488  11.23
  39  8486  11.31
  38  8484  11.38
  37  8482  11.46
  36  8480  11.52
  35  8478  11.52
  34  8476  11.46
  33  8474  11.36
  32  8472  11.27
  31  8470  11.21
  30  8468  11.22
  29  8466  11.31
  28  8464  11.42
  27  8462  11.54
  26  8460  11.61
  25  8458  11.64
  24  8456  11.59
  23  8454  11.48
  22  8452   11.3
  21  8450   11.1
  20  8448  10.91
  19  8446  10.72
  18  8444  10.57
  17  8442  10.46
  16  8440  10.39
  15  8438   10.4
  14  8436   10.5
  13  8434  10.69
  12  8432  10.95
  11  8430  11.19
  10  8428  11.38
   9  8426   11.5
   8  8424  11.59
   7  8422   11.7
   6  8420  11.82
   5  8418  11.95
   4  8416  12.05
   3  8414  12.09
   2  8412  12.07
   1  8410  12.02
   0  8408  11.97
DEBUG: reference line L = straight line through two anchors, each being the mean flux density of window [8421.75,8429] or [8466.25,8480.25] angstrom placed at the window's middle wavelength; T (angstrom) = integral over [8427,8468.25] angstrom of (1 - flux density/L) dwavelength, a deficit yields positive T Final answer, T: 1.4 angstrom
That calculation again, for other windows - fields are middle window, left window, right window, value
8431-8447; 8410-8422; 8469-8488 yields 1.6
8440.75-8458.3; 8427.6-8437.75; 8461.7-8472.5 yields 0.1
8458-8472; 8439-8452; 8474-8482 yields -0.3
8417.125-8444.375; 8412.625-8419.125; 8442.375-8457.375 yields 1.3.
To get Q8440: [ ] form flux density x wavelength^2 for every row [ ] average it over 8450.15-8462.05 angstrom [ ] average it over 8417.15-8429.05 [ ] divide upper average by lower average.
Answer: 1.0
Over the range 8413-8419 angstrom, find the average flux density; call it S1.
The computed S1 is 12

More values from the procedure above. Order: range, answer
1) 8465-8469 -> 11.3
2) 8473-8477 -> 11.4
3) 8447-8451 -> 11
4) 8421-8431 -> 11.5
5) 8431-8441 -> 10.6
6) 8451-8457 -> 11.5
